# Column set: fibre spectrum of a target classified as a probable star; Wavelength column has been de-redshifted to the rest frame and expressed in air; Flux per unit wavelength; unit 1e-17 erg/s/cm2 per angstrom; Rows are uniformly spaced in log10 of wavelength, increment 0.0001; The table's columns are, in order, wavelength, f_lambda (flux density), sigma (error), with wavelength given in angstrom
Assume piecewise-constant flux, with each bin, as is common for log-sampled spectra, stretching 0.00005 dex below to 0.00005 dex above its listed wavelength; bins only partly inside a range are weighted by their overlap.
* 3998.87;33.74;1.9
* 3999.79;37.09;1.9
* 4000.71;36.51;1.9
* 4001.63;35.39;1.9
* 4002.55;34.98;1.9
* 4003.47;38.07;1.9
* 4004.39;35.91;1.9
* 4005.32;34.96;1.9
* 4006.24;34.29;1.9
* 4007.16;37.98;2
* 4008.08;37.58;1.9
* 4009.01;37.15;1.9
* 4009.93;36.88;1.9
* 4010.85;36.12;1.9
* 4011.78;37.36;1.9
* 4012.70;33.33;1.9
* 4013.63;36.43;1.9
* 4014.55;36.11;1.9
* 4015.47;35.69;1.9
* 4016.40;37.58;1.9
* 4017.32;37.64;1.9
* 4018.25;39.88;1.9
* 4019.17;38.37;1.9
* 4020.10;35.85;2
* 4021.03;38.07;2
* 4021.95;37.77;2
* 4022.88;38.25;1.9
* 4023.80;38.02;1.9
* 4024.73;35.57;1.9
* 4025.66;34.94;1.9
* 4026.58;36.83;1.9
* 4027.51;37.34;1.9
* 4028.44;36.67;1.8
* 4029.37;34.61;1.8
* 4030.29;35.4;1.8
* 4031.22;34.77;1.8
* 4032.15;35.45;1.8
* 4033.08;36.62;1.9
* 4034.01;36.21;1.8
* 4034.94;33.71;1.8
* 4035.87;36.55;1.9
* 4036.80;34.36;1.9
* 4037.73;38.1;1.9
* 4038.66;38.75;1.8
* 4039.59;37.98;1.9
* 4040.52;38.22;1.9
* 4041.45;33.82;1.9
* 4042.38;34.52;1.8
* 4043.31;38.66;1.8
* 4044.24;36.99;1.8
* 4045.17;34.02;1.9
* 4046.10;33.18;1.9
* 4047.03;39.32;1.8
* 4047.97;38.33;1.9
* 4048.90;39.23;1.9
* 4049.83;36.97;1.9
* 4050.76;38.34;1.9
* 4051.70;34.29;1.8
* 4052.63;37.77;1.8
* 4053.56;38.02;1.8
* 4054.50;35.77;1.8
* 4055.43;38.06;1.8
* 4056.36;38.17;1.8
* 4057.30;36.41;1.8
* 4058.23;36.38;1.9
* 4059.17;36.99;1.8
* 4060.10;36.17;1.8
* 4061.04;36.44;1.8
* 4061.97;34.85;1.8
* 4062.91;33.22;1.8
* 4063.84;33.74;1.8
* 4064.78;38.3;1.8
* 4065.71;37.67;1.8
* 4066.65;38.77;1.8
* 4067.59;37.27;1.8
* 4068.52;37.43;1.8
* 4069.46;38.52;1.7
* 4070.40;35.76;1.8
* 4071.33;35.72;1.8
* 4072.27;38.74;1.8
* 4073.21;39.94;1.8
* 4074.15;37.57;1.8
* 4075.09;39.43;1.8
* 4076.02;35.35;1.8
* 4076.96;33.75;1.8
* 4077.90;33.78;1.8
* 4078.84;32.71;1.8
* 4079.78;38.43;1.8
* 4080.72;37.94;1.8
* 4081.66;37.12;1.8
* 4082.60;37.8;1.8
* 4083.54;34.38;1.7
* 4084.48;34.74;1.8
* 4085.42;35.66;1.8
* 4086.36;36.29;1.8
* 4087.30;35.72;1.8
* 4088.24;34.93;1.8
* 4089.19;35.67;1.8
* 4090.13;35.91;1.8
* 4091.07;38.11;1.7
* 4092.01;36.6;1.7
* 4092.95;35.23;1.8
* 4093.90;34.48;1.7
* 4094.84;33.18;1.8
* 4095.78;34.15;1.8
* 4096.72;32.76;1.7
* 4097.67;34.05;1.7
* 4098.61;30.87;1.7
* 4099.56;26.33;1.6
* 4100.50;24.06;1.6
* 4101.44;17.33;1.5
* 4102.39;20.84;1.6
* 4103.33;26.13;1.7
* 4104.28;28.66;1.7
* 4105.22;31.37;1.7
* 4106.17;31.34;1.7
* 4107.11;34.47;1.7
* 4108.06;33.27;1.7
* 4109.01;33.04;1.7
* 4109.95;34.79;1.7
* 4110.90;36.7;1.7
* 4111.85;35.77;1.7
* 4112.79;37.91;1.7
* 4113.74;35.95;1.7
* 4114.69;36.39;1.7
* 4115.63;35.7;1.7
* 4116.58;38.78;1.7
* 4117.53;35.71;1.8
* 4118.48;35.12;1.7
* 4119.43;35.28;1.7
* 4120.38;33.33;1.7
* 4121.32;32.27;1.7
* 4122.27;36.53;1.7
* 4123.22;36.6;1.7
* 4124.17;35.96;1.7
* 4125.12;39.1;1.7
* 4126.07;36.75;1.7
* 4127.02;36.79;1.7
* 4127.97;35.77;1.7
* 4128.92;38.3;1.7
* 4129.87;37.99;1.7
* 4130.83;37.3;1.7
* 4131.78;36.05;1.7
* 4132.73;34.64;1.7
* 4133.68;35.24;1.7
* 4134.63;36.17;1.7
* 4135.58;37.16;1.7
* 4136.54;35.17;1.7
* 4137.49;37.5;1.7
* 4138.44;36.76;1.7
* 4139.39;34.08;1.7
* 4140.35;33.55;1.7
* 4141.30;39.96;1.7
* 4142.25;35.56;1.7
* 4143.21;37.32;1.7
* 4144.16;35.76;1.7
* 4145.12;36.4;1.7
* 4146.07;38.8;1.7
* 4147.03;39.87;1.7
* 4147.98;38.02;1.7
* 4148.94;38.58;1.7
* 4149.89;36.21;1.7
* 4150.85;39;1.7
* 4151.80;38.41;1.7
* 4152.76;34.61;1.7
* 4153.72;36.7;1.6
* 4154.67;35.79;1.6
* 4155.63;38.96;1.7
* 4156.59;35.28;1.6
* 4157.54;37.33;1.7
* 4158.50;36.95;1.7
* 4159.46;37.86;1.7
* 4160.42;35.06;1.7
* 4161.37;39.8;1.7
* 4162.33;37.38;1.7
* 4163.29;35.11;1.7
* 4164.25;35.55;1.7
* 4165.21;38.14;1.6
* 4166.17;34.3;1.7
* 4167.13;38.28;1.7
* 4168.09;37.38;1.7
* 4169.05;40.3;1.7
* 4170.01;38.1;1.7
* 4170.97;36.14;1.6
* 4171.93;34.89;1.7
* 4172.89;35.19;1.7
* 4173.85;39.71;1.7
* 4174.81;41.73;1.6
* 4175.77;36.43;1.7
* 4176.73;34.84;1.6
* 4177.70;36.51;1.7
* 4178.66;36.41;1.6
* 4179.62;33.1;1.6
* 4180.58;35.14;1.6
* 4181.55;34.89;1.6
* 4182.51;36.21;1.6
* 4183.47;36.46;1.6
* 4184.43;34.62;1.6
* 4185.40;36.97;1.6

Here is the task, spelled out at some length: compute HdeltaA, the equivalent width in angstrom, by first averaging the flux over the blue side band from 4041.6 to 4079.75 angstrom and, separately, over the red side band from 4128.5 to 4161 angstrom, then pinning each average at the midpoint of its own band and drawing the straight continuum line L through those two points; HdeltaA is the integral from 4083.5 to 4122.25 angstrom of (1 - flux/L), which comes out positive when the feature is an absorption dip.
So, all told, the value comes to 3.7 angstrom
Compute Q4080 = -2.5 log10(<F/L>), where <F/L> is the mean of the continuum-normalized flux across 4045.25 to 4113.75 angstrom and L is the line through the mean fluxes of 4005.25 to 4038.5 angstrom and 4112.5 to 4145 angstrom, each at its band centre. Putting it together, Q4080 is 0.04 mag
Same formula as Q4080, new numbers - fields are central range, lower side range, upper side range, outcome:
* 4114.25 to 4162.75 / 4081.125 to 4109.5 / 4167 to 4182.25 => -0.056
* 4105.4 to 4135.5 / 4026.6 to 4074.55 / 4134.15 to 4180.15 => 0.032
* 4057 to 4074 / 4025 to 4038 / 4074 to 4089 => -0.028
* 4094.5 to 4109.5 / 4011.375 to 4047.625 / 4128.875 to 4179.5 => 0.239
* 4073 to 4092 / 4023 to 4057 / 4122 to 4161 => 0.014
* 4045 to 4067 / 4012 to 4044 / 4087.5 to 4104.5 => -0.073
